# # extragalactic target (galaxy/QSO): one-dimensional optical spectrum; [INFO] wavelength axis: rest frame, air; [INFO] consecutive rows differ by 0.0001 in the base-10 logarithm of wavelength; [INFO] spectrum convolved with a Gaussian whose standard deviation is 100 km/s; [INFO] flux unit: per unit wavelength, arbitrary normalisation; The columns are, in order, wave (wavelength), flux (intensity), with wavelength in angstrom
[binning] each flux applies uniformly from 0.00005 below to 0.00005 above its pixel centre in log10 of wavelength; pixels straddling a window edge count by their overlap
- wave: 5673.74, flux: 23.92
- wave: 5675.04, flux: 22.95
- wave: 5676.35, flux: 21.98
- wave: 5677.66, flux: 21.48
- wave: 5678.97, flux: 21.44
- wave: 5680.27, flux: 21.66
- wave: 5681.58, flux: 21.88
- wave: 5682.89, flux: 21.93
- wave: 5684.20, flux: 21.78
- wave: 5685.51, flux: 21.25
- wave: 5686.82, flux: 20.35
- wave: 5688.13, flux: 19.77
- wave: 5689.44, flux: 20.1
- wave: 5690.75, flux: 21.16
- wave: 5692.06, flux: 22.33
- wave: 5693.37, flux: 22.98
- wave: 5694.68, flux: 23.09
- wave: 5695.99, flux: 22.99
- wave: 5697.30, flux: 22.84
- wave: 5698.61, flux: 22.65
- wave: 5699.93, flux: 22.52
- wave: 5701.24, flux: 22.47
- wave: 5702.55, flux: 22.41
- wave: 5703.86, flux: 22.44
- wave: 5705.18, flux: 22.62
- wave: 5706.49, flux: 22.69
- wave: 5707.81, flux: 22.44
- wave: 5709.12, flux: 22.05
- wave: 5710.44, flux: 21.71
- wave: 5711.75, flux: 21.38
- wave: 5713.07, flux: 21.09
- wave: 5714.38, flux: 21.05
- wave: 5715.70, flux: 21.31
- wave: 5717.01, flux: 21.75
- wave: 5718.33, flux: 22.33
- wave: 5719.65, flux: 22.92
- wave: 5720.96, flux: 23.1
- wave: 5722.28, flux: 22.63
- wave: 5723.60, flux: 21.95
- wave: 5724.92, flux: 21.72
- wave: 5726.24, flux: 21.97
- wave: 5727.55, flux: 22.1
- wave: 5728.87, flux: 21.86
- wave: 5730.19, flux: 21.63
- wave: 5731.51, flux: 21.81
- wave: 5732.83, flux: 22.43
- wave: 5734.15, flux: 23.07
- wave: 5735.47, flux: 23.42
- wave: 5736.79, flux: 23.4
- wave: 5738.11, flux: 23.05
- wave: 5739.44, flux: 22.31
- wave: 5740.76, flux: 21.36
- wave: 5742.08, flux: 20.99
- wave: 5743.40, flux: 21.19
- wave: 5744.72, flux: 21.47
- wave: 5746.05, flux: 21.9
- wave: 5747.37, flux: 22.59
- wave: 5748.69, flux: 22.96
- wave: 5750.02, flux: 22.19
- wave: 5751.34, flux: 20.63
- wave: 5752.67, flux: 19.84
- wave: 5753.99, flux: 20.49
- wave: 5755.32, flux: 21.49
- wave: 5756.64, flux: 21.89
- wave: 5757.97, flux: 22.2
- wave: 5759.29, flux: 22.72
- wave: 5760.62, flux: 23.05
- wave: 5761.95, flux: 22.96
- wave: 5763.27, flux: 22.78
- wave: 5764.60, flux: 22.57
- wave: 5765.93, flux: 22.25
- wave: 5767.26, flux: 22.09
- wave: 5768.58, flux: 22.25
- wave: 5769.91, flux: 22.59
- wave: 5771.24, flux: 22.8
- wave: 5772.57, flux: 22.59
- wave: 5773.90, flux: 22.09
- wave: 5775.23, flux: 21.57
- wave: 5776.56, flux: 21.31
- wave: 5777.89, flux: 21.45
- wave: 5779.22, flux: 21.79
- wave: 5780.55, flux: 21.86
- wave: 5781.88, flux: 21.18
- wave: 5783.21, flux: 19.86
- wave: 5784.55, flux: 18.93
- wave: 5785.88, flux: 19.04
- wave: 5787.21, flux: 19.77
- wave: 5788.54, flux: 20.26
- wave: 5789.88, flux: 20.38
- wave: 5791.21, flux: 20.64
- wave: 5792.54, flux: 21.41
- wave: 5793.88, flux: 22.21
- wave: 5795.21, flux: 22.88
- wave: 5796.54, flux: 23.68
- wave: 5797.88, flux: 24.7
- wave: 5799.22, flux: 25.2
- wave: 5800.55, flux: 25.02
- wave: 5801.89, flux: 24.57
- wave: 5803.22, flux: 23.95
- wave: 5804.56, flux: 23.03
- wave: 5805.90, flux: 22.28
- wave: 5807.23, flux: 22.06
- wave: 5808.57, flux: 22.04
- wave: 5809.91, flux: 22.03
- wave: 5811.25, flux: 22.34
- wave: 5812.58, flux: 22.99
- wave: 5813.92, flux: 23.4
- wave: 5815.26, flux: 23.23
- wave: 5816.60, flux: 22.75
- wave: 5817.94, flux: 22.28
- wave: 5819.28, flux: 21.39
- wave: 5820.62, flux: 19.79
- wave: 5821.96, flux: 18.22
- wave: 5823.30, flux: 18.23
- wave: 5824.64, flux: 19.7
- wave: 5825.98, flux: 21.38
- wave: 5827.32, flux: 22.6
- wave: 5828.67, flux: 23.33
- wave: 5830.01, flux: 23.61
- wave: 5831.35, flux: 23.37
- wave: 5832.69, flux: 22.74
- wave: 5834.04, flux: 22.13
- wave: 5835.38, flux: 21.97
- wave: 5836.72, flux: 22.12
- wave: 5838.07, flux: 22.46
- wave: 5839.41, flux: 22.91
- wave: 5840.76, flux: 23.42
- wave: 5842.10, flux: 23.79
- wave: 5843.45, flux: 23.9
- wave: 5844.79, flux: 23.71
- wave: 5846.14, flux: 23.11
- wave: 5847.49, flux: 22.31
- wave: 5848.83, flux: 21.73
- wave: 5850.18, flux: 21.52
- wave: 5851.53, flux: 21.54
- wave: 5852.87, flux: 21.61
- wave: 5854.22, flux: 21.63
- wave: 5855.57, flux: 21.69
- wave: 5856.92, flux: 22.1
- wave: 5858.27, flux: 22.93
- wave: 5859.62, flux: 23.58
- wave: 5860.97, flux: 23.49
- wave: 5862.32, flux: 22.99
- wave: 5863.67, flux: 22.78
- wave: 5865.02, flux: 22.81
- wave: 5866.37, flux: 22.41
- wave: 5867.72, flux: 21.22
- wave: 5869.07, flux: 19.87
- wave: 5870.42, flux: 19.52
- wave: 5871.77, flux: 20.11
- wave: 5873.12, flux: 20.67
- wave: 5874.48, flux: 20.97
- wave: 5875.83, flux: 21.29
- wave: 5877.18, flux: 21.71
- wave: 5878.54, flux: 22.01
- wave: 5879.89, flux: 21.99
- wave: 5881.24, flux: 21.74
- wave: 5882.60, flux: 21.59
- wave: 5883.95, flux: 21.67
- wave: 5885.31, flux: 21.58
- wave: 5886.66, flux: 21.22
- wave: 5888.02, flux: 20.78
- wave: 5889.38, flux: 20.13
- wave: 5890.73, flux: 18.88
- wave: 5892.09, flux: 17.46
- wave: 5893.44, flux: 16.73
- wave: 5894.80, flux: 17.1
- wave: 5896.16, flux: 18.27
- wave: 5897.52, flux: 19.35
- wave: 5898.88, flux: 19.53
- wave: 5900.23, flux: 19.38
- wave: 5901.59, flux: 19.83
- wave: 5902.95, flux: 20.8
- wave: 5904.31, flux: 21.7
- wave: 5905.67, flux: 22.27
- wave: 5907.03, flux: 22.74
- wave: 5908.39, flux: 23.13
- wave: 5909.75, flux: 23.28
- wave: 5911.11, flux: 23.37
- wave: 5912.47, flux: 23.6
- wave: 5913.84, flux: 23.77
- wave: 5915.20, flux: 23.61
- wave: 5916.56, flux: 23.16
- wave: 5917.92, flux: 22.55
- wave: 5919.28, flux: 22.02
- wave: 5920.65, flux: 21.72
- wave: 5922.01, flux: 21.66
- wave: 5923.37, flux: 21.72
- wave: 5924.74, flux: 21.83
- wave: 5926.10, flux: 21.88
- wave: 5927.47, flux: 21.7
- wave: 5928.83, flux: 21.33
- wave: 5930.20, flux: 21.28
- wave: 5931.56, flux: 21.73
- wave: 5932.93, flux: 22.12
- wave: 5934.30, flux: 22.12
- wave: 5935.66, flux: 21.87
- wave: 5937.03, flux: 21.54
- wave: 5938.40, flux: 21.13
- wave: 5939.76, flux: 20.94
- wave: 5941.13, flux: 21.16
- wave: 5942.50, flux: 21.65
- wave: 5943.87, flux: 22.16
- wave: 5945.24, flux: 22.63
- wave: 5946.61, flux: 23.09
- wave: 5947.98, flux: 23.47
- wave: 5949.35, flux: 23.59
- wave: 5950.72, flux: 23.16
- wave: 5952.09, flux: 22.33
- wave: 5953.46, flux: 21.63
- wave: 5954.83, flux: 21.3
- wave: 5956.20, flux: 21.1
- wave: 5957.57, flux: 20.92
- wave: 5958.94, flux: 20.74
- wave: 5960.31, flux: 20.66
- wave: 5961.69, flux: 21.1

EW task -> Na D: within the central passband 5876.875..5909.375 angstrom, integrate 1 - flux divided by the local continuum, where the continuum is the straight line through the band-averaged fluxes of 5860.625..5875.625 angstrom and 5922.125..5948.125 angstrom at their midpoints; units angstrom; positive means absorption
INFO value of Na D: 1.68 angstrom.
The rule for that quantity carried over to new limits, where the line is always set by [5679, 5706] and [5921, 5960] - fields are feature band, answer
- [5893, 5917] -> 0.7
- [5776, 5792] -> 1.0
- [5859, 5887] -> 0.2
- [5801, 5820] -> -0.7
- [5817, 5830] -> 0.6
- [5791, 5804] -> -1.0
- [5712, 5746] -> -0.2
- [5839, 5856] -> -0.5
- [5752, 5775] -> -0.2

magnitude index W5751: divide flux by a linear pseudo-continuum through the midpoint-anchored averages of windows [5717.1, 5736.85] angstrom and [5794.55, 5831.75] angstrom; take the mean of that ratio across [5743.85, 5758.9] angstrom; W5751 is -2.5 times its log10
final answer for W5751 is 0.04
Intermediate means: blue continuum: 22.4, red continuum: 22.5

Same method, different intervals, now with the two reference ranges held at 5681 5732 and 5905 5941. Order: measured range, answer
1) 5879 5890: 0.04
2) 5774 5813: 0.00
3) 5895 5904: 0.14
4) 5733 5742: -0.03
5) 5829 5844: -0.04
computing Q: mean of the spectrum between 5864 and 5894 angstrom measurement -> 20.8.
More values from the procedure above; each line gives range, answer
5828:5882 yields 22.2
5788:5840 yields 22.3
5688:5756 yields 22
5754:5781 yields 22.2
